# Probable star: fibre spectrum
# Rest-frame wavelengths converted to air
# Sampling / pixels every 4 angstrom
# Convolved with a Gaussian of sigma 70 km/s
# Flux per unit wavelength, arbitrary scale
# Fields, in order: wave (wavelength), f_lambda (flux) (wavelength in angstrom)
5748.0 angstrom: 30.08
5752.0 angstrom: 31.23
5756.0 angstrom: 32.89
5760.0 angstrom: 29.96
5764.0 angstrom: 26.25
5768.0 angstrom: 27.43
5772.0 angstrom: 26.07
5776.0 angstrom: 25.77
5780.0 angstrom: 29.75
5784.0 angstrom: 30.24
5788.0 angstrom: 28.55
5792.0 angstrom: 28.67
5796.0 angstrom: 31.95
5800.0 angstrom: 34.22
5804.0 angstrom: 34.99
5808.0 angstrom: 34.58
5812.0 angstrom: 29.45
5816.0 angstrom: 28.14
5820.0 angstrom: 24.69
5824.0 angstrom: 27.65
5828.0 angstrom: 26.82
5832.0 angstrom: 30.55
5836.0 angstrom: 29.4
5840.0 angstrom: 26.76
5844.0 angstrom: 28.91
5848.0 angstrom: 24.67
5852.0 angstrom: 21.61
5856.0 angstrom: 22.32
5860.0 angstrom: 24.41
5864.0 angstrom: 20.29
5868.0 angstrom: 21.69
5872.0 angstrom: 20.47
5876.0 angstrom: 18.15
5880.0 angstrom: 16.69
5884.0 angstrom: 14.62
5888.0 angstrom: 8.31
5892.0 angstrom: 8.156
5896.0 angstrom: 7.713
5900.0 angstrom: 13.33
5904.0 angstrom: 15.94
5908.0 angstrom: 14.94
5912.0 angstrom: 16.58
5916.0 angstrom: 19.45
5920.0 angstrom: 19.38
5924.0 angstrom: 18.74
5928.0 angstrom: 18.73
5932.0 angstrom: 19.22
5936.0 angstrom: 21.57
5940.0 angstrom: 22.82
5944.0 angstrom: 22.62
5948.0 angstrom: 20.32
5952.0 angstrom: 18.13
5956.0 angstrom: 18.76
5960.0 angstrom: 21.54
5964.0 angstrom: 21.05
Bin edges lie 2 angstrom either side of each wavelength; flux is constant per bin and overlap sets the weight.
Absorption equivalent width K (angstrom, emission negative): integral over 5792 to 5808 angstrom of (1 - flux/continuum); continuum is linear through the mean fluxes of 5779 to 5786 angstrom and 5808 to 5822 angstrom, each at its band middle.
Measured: -2.2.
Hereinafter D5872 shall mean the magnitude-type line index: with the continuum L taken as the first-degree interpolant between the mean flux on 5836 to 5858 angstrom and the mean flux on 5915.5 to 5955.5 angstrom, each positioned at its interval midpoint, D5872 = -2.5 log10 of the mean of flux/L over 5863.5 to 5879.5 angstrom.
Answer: 0.20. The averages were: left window 25.3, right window 20.1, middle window 19.8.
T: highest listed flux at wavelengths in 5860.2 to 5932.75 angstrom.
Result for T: 21.69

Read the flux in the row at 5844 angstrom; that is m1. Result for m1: 28.91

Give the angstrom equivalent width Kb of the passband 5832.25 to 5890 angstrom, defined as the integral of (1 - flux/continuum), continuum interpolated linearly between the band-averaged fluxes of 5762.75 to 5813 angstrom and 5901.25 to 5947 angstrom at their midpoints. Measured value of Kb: 6.47 angstrom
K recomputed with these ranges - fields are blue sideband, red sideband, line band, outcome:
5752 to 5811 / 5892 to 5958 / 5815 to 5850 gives -2.46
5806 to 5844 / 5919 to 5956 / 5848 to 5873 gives 3.76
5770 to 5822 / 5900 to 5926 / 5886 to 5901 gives 7.87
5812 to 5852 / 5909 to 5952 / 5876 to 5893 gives 7.63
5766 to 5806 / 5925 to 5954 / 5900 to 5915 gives 4.44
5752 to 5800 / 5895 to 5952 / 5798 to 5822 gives -3.89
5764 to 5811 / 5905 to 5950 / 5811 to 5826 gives 0.18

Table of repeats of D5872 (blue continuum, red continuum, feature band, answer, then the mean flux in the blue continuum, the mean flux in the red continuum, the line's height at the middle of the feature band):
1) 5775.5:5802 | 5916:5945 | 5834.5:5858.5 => 0.027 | 30.1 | 20.3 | 26.1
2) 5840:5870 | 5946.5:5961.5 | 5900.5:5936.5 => 0.171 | 23.6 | 19.6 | 21.1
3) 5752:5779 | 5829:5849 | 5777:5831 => -0.062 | 28.4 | 28.2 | 28.3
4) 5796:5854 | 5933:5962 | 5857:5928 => 0.421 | 28.9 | 20.8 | 24.4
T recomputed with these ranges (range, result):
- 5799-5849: 34.99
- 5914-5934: 19.45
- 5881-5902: 14.62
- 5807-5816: 34.58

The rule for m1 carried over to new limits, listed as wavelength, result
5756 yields 32.89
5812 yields 29.45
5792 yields 28.67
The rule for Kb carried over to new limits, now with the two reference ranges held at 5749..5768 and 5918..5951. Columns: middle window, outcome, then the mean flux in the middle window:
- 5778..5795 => -0.7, 29.5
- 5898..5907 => 3.0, 14.7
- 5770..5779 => 0.8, 26.3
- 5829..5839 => -1.4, 29.3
